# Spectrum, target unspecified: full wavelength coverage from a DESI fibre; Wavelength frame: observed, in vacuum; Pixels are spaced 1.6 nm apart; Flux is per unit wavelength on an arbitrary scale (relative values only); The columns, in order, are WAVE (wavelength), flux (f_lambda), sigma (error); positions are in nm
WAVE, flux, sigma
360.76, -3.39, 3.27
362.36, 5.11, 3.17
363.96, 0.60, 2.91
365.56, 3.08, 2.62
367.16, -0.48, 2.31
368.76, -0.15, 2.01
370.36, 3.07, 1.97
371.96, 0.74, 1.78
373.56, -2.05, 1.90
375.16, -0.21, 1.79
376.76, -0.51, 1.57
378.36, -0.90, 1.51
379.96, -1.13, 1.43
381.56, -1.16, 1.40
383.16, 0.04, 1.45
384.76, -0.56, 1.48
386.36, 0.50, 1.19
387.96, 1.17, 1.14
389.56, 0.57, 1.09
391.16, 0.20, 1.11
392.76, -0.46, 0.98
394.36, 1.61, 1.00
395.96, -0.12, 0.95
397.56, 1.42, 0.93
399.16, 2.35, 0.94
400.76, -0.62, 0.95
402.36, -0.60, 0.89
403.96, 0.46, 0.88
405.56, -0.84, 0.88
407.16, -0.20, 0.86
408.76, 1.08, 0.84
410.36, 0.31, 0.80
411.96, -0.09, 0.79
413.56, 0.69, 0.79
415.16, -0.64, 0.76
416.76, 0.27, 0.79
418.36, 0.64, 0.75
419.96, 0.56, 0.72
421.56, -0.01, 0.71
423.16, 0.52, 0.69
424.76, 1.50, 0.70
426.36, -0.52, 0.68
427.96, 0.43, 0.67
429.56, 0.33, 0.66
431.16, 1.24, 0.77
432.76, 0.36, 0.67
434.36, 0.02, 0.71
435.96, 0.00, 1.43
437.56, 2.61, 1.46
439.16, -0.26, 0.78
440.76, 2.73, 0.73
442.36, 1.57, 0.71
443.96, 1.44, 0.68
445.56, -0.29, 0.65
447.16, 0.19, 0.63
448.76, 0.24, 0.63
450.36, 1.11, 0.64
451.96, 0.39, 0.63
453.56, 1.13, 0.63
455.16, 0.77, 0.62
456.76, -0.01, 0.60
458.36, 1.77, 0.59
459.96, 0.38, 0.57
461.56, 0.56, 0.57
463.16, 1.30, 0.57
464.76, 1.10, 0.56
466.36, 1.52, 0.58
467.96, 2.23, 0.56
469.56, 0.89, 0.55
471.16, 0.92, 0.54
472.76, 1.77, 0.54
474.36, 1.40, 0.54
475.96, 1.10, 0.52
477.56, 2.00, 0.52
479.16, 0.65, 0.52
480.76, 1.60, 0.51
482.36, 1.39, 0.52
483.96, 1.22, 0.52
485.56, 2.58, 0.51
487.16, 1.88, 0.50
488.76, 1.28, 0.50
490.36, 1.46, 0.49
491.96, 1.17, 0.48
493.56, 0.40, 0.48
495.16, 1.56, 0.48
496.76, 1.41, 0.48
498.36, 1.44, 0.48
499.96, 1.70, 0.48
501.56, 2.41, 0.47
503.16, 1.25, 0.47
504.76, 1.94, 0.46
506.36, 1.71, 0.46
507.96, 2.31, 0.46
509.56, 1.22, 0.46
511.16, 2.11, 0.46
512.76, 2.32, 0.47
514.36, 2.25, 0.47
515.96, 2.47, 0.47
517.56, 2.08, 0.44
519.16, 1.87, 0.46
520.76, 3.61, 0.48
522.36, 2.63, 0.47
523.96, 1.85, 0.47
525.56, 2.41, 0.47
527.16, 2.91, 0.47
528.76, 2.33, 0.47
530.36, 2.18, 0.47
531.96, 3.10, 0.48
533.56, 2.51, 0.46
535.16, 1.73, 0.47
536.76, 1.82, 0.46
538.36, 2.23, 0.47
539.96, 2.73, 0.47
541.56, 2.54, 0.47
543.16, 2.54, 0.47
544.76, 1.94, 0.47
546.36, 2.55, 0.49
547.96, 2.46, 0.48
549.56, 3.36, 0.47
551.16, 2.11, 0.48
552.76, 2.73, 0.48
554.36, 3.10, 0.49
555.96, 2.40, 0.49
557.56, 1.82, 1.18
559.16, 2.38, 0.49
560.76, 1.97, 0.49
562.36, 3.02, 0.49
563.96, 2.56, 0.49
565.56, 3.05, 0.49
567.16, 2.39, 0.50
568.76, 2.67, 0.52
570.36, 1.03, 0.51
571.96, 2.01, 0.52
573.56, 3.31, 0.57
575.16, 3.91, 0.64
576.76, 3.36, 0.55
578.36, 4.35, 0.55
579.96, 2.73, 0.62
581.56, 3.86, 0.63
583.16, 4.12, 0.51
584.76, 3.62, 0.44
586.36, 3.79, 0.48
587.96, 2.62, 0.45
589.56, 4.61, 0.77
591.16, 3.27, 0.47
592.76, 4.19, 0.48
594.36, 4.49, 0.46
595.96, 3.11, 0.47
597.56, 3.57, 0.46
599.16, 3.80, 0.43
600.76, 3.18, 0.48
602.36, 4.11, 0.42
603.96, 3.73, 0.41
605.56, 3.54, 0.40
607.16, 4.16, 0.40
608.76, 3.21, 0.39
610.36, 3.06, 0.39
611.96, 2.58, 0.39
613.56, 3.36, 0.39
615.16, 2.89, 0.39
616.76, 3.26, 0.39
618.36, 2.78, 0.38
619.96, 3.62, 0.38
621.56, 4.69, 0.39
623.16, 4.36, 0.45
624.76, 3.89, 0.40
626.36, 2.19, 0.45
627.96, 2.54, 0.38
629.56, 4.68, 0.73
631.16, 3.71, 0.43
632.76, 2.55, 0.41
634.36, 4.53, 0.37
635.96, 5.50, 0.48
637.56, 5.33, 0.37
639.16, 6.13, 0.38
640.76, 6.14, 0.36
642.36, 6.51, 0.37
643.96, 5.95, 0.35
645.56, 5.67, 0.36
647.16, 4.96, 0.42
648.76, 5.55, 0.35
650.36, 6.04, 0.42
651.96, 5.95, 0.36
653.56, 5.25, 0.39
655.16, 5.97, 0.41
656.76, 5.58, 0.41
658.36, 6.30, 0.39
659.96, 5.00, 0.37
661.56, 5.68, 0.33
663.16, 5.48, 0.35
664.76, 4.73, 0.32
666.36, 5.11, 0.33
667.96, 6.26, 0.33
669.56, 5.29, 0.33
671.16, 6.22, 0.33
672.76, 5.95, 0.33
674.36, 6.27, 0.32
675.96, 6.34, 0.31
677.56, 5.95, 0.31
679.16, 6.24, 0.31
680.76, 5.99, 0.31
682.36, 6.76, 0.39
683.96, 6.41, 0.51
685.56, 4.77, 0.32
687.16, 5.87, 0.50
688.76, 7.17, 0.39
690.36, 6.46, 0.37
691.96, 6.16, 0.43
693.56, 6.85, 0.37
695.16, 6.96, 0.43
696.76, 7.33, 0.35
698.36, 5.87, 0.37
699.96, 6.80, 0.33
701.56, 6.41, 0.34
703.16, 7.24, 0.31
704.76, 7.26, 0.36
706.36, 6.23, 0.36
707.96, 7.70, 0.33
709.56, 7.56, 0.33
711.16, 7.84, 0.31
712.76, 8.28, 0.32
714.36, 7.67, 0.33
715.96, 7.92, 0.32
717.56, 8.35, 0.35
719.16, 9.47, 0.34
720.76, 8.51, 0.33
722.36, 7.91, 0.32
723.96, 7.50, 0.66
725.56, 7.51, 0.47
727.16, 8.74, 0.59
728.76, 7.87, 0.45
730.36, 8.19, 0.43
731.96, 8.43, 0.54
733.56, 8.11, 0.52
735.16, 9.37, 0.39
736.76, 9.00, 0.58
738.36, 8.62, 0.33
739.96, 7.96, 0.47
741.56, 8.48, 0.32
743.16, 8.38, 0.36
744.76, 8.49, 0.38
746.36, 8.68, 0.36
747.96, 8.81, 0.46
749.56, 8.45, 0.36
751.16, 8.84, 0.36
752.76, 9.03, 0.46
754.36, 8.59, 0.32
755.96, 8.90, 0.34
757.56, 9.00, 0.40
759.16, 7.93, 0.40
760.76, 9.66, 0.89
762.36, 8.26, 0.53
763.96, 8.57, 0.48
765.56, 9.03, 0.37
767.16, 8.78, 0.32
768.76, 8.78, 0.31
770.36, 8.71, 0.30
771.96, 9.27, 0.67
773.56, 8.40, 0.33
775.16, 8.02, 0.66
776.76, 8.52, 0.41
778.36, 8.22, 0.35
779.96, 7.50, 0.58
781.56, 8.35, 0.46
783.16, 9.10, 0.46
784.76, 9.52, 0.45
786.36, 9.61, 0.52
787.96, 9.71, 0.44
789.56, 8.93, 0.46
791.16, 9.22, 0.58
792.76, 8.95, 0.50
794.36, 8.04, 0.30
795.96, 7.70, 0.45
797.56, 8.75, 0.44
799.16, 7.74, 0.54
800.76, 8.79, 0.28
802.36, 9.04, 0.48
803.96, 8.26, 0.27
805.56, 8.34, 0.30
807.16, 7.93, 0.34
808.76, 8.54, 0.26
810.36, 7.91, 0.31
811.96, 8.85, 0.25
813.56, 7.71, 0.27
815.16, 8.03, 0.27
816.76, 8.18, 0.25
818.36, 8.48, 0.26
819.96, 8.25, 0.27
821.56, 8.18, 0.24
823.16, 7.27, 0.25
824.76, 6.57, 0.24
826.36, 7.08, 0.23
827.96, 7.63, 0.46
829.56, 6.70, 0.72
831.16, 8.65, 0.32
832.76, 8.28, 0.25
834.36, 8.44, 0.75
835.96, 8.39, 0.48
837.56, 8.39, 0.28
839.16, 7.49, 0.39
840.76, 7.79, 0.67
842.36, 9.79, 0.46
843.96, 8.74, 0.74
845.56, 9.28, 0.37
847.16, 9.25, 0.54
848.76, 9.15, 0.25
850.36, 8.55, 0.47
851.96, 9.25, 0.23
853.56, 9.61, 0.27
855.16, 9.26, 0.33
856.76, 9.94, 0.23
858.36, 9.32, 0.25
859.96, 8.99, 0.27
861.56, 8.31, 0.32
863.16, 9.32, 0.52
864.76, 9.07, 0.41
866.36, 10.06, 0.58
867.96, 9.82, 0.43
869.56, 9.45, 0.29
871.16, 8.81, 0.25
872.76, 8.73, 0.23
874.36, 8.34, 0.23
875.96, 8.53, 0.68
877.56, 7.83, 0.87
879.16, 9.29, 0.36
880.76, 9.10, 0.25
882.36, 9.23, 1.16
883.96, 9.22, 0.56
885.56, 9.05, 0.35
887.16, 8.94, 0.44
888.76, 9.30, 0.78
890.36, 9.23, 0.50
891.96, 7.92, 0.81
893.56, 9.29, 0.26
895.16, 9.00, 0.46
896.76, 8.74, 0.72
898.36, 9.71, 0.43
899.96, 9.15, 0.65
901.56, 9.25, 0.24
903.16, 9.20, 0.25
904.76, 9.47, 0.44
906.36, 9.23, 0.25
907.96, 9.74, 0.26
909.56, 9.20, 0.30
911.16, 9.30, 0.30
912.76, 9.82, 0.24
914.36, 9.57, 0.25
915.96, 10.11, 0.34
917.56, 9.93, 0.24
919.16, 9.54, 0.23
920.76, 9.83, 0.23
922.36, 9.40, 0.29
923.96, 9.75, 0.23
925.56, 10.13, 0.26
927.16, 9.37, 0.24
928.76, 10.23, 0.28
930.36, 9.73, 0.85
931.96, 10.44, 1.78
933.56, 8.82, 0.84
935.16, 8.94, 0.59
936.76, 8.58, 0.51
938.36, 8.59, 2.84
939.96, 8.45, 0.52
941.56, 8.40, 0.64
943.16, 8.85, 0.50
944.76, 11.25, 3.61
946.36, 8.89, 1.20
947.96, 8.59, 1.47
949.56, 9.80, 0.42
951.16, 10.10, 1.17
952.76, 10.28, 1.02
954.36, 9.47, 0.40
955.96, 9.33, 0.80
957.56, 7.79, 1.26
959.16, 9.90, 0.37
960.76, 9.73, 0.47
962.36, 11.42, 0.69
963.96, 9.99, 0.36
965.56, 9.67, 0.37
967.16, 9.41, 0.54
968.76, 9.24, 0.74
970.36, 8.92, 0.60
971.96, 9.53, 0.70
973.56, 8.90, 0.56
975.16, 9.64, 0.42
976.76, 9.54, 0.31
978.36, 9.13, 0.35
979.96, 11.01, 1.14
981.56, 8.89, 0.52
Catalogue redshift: 0.593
